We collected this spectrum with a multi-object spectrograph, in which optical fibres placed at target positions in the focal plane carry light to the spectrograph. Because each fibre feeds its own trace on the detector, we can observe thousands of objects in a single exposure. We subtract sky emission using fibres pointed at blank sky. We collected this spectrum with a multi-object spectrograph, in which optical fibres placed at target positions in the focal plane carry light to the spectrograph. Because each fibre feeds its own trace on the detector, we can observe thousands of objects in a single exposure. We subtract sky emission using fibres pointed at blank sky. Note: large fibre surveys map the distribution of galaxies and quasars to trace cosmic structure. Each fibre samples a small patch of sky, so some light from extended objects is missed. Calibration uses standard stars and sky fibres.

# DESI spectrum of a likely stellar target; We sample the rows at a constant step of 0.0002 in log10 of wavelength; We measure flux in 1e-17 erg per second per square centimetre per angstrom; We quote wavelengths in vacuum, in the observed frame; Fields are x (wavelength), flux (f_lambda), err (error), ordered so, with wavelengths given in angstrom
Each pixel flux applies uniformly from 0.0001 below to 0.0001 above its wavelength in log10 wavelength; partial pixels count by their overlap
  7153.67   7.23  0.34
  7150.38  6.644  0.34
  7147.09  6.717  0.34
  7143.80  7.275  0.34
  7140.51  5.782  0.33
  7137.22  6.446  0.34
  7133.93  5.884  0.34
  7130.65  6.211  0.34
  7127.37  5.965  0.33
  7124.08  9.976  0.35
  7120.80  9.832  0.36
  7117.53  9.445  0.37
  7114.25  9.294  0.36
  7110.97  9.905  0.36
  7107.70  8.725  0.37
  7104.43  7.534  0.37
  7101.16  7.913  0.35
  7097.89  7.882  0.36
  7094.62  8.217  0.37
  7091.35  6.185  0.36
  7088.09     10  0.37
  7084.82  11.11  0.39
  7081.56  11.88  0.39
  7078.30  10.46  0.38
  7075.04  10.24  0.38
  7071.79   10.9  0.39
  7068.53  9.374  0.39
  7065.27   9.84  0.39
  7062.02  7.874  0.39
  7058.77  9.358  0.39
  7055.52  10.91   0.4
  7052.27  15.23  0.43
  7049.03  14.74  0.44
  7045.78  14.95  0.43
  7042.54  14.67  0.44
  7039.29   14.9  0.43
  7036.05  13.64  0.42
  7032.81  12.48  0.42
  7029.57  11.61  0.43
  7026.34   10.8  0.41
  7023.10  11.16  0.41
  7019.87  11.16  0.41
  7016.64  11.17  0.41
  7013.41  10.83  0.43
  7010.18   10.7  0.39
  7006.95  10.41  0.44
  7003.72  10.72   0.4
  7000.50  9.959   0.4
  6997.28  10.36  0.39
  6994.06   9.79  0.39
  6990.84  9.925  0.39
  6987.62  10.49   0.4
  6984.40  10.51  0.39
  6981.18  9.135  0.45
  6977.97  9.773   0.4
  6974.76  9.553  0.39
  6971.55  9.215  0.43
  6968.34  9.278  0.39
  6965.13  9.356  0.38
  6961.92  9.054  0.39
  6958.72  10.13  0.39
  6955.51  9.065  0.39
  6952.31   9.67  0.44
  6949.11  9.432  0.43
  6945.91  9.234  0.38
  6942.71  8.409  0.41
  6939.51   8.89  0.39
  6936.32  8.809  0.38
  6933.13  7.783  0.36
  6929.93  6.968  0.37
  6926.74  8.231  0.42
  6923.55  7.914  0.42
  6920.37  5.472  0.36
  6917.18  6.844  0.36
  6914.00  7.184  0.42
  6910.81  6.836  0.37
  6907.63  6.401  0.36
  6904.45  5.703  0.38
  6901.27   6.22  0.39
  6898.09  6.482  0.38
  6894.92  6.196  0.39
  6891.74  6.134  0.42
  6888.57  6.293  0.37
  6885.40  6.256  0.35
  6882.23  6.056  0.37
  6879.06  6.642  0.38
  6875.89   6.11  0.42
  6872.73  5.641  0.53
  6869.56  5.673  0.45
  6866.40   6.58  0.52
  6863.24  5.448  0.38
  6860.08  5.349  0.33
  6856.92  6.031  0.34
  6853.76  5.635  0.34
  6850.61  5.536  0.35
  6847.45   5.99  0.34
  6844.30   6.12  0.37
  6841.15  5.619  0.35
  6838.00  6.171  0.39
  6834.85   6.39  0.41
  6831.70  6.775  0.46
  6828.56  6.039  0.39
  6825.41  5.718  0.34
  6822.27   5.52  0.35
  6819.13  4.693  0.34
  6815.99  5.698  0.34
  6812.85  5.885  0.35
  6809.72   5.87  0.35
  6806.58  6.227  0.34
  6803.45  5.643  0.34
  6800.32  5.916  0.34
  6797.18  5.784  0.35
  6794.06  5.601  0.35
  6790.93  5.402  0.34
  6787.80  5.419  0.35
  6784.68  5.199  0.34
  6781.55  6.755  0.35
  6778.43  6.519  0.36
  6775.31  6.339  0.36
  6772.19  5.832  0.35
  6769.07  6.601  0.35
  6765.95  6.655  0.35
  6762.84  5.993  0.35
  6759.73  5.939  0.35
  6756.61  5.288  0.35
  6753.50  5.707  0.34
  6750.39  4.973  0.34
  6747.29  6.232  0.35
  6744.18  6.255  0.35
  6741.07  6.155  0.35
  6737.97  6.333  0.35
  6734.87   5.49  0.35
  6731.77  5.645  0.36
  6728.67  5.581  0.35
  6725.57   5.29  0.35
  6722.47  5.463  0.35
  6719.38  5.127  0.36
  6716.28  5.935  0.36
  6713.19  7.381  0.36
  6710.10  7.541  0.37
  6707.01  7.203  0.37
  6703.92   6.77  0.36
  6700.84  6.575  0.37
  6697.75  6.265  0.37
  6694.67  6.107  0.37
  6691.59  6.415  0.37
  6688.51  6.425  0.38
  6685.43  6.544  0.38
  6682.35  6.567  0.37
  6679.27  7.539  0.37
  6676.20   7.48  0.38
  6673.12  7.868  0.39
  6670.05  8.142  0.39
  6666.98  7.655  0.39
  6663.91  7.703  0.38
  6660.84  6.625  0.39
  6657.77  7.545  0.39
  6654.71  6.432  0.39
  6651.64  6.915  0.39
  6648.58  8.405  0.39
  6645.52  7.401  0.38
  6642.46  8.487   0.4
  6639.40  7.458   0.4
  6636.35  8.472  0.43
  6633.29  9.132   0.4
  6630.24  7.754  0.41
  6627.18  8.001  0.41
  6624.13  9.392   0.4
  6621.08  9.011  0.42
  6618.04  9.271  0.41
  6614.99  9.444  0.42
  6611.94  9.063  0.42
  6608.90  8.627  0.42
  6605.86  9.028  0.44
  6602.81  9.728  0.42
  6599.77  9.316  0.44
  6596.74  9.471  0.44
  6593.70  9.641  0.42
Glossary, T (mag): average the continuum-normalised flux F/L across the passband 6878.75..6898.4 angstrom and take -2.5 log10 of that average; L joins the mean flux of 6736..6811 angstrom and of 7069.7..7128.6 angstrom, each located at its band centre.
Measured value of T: 0.14 mag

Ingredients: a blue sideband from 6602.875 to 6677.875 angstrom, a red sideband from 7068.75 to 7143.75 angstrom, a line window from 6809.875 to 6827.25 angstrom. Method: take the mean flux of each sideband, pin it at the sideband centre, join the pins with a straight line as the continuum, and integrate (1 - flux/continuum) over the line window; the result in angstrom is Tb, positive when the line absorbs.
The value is 5.8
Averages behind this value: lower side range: 8.17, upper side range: 8.61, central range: 5.54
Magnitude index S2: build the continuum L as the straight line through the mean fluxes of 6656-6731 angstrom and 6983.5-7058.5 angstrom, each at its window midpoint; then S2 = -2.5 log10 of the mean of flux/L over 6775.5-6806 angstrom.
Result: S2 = 0.37 mag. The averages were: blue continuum 6.72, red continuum 11.8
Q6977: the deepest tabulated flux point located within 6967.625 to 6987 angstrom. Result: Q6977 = 9.135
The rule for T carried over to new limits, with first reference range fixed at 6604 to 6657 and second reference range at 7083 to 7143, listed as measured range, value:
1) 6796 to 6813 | 0.370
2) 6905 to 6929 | 0.186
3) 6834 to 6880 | 0.362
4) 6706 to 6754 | 0.352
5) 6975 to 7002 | -0.214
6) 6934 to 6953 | -0.100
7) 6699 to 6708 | 0.219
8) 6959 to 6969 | -0.142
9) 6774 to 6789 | 0.341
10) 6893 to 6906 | 0.317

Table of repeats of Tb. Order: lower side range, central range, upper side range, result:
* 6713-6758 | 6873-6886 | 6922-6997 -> 2.9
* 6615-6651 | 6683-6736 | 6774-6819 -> 7.3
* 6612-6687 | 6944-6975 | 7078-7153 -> -5.0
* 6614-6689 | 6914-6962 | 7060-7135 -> 1.1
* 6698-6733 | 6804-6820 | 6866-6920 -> 1.4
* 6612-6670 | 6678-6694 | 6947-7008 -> 3.2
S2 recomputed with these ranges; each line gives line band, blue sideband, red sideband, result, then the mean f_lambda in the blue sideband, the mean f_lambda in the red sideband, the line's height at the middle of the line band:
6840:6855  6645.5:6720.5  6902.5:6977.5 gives 0.32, 6.98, 8.25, 7.8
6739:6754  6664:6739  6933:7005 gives 0.20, 6.58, 9.53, 7.07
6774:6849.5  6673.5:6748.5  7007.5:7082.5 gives 0.33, 6.37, 11.7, 7.97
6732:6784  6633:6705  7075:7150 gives 0.23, 7.26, 8.31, 7.47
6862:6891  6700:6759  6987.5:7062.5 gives 0.40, 6.04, 11.7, 8.84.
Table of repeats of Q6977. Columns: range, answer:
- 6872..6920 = 5.641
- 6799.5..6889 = 4.693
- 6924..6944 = 6.968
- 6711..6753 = 4.973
